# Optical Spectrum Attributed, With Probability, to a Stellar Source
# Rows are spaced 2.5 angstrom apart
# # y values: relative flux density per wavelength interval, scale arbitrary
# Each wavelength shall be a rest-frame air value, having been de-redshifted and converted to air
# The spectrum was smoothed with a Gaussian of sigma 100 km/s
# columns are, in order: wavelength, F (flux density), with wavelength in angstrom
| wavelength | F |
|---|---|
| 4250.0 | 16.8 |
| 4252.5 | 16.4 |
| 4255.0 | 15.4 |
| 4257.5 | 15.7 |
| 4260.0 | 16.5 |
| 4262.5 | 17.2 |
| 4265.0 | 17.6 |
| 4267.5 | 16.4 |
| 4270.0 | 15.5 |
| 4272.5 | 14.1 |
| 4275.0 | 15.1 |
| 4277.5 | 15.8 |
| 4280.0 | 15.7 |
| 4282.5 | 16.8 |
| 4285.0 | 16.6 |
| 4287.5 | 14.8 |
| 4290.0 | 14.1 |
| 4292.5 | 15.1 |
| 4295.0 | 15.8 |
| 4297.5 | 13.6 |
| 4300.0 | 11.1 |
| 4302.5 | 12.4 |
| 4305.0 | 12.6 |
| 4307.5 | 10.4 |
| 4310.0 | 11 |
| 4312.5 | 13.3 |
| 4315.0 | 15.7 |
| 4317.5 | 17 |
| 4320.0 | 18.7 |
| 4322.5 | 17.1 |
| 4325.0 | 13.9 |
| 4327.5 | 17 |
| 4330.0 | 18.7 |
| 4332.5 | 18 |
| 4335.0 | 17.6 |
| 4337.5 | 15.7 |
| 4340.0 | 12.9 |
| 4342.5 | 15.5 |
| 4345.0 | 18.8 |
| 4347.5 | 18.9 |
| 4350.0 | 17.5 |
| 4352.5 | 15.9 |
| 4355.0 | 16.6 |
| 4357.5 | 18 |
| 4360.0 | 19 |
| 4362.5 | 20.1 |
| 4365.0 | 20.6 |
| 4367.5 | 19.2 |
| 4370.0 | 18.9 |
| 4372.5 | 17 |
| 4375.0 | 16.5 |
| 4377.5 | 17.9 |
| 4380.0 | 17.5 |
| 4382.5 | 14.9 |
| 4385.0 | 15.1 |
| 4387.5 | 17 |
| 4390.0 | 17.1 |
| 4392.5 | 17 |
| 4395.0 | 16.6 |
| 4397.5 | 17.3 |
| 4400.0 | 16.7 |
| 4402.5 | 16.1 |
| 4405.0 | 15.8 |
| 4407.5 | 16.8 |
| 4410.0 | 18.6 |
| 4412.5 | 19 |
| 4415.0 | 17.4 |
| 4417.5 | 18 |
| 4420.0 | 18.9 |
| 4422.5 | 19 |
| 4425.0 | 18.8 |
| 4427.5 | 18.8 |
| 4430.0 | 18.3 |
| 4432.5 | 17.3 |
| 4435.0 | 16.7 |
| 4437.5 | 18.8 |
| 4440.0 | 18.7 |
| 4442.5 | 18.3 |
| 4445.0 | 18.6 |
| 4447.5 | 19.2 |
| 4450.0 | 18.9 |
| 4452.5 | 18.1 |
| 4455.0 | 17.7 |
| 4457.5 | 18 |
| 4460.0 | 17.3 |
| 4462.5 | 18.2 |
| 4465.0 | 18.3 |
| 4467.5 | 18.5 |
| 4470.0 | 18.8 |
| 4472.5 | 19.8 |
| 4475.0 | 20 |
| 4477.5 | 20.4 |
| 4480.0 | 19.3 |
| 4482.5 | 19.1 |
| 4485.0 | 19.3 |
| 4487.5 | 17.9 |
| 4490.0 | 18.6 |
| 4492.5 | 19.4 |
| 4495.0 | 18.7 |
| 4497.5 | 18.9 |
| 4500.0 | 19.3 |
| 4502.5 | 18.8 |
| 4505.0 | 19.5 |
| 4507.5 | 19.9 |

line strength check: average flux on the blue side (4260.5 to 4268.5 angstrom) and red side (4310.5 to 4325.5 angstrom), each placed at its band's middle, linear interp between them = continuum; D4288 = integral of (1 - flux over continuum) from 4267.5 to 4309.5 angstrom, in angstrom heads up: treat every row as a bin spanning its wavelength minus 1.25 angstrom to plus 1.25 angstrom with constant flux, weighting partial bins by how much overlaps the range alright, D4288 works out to 5.5 angstrom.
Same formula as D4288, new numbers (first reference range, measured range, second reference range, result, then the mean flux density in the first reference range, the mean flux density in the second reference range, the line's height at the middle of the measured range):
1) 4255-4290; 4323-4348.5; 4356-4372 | 2.0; 15.9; 19.1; 18.1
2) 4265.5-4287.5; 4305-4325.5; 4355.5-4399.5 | 2.4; 15.8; 17.6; 16.5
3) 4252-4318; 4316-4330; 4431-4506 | -1.1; 14.8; 18.7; 15.6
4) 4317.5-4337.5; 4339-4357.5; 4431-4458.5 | 0.7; 17.2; 18.2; 17.4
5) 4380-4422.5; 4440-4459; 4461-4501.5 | -0.2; 17.1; 19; 18.3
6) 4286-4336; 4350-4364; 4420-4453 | -1.5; 14.9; 18.4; 16.2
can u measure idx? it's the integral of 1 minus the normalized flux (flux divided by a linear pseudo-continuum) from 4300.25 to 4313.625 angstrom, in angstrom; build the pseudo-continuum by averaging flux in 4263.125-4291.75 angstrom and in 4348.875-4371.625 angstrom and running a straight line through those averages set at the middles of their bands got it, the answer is 3.9 angstrom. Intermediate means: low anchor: 15.7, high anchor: 18.4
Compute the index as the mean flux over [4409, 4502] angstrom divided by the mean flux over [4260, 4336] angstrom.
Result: 1.2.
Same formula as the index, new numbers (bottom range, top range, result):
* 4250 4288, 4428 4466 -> 1.13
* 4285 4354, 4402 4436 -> 1.17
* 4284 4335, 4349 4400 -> 1.17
